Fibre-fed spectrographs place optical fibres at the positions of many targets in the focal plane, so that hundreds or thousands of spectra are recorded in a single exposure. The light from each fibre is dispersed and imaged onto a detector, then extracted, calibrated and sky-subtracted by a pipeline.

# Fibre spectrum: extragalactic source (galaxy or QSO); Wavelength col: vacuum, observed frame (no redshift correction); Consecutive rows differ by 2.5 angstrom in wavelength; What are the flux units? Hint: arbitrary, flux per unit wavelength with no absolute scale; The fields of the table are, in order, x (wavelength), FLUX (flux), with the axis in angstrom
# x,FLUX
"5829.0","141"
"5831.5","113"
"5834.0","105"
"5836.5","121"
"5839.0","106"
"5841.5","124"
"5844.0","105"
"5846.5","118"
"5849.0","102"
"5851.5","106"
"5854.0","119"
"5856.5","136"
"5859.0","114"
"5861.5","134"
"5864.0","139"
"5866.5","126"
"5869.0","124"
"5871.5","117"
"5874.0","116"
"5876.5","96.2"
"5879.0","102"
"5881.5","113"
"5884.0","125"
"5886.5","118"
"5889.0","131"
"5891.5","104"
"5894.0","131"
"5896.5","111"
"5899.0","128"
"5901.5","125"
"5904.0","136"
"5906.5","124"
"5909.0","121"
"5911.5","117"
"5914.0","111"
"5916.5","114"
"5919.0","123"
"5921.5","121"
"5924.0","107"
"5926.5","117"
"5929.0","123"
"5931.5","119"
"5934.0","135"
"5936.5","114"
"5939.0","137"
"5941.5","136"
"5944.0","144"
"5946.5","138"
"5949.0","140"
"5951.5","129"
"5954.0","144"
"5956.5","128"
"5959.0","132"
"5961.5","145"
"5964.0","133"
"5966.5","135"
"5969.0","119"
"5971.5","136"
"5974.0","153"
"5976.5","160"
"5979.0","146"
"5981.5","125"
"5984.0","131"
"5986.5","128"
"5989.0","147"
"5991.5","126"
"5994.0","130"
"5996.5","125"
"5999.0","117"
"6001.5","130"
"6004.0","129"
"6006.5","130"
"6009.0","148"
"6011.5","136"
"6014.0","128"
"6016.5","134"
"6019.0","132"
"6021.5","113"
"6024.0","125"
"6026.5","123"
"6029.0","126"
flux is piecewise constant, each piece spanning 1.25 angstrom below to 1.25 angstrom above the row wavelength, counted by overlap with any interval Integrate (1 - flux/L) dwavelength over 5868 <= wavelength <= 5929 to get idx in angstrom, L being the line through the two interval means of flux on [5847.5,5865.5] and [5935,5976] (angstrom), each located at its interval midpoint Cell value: 4.5 angstrom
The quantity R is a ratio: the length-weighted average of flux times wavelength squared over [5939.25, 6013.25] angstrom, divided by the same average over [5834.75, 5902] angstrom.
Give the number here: 1.19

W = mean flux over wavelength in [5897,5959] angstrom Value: 126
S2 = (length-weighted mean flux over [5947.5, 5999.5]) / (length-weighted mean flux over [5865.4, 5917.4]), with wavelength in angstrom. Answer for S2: 1.14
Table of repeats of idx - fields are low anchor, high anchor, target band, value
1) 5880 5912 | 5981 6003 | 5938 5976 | -3.23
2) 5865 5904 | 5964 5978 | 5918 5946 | 1.07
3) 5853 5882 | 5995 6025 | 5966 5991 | -2.12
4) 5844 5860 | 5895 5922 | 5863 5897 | -0.03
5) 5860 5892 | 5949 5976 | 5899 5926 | 1.31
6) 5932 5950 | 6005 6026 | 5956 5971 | 0.07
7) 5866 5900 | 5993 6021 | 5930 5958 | -2.13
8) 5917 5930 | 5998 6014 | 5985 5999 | -0.07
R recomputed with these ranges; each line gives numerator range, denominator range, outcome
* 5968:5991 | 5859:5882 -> 1.21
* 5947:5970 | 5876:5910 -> 1.15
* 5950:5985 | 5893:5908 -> 1.11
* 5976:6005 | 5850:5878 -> 1.15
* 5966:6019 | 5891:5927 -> 1.15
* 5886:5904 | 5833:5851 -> 1.12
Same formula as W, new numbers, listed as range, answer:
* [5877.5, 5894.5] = 117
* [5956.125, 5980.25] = 139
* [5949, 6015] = 134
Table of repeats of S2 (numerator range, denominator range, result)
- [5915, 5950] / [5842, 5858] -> 1.10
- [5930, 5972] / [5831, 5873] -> 1.13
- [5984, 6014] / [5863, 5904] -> 1.10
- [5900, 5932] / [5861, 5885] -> 1.01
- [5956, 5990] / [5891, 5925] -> 1.14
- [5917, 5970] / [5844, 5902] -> 1.09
